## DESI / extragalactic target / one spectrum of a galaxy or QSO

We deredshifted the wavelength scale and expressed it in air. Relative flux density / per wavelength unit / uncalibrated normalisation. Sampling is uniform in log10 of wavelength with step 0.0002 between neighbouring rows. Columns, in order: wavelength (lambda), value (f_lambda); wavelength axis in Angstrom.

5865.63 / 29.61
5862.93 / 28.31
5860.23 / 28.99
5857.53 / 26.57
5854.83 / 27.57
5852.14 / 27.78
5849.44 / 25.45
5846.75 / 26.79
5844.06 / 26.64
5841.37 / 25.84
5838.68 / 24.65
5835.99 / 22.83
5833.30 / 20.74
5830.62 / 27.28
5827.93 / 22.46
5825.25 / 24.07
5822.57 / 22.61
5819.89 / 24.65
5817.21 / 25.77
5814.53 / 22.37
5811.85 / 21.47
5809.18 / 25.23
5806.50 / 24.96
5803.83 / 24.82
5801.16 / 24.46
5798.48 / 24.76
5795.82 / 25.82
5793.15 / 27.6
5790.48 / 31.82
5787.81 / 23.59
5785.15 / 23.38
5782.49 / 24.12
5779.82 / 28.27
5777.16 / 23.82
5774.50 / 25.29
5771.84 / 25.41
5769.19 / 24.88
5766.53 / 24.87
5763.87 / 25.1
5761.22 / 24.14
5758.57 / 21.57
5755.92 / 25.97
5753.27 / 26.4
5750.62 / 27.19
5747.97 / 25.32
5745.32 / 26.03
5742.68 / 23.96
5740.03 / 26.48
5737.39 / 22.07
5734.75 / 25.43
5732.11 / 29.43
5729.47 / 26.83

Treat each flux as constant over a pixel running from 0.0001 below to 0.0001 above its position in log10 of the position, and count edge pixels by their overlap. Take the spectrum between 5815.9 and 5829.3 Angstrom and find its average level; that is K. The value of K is 23.9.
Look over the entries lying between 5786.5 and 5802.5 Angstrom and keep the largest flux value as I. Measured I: 31.82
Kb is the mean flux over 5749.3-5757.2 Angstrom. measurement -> 26.5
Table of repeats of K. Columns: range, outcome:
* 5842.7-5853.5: 26.7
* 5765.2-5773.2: 25.1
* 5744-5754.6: 26.2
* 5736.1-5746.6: 24.6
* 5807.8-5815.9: 23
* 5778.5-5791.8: 26.2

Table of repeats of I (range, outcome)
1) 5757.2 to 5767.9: 25.1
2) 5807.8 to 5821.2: 25.77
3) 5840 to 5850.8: 26.79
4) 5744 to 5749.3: 26.03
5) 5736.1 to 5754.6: 27.19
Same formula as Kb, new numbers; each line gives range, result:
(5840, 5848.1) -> 26.4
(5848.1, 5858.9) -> 26.8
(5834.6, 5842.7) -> 24.4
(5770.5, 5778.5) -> 24.9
